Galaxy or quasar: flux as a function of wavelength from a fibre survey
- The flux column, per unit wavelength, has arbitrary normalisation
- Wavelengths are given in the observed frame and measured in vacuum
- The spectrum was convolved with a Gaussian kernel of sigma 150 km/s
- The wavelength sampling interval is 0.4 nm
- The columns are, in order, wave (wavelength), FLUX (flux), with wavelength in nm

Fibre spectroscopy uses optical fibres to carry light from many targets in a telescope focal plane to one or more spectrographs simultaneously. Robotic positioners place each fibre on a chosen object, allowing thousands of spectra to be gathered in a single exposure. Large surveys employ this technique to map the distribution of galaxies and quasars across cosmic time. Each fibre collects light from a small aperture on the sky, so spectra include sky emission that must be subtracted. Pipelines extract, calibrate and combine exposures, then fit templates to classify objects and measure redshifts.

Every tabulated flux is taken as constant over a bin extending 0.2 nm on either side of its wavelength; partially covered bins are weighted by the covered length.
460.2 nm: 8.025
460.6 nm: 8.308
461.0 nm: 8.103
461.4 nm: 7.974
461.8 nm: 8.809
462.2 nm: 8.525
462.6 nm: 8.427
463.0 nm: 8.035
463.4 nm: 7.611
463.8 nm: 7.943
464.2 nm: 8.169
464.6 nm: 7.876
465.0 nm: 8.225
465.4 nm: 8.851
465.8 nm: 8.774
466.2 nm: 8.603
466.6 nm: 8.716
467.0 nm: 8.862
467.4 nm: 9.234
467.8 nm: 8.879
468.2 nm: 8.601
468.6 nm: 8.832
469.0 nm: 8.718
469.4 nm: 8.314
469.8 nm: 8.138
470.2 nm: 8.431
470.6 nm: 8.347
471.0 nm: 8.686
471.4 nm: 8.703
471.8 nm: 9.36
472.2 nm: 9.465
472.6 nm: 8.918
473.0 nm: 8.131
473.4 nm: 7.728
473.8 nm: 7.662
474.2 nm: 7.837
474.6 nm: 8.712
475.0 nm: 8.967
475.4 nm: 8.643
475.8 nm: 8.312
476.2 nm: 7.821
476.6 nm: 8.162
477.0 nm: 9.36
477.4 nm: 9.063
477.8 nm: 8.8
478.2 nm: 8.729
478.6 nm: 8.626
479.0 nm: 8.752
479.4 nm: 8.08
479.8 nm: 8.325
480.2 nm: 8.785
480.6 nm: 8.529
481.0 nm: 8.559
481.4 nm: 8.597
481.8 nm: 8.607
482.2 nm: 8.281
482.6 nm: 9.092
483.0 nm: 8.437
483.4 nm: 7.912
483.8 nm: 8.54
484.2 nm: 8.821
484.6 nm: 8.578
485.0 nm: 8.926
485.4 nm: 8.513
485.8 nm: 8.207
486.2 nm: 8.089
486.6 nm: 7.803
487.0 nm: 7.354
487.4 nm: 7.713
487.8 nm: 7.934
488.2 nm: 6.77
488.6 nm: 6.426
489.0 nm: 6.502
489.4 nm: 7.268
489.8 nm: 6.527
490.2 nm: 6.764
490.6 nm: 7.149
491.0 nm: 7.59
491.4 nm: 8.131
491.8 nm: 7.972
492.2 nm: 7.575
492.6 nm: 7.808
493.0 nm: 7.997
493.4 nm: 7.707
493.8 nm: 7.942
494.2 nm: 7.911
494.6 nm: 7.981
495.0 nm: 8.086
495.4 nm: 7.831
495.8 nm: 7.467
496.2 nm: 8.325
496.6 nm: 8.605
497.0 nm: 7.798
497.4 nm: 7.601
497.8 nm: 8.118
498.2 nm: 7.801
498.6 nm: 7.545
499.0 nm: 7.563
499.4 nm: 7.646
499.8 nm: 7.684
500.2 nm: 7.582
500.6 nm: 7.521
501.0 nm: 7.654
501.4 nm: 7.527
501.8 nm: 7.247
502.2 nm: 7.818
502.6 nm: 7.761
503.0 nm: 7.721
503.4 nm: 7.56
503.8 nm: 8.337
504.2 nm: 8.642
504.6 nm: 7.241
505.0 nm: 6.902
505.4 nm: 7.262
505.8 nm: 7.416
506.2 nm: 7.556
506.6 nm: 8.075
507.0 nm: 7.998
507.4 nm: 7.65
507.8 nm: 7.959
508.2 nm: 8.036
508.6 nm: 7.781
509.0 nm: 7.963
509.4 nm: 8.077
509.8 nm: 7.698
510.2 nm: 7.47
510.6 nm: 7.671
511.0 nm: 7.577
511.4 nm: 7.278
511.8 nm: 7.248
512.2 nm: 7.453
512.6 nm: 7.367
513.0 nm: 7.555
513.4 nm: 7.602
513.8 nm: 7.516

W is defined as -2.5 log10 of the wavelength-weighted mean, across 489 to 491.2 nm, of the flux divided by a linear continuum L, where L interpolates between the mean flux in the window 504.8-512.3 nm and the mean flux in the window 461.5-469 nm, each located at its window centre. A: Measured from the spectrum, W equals 0.14 mag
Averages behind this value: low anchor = 8.5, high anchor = 7.64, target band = 7.01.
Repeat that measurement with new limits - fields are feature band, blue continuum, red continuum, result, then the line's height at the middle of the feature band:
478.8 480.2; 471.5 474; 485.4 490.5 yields -0.058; 8.01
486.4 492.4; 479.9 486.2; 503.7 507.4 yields 0.140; 8.3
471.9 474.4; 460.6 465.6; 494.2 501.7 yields -0.032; 8.09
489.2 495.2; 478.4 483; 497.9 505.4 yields 0.059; 8.06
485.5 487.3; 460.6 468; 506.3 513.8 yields 0.024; 8.07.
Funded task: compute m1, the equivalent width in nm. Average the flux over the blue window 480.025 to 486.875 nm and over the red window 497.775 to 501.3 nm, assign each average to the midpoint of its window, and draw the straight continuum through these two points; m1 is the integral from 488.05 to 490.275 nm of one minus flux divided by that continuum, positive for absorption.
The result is 0.402 nm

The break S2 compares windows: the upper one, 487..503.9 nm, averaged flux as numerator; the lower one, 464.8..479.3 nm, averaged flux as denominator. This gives 0.89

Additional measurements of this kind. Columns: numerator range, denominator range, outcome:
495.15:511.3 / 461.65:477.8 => 0.91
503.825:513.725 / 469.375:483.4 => 0.90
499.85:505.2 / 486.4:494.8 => 1.03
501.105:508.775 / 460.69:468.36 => 0.91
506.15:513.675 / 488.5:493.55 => 1.05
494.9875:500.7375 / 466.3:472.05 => 0.90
